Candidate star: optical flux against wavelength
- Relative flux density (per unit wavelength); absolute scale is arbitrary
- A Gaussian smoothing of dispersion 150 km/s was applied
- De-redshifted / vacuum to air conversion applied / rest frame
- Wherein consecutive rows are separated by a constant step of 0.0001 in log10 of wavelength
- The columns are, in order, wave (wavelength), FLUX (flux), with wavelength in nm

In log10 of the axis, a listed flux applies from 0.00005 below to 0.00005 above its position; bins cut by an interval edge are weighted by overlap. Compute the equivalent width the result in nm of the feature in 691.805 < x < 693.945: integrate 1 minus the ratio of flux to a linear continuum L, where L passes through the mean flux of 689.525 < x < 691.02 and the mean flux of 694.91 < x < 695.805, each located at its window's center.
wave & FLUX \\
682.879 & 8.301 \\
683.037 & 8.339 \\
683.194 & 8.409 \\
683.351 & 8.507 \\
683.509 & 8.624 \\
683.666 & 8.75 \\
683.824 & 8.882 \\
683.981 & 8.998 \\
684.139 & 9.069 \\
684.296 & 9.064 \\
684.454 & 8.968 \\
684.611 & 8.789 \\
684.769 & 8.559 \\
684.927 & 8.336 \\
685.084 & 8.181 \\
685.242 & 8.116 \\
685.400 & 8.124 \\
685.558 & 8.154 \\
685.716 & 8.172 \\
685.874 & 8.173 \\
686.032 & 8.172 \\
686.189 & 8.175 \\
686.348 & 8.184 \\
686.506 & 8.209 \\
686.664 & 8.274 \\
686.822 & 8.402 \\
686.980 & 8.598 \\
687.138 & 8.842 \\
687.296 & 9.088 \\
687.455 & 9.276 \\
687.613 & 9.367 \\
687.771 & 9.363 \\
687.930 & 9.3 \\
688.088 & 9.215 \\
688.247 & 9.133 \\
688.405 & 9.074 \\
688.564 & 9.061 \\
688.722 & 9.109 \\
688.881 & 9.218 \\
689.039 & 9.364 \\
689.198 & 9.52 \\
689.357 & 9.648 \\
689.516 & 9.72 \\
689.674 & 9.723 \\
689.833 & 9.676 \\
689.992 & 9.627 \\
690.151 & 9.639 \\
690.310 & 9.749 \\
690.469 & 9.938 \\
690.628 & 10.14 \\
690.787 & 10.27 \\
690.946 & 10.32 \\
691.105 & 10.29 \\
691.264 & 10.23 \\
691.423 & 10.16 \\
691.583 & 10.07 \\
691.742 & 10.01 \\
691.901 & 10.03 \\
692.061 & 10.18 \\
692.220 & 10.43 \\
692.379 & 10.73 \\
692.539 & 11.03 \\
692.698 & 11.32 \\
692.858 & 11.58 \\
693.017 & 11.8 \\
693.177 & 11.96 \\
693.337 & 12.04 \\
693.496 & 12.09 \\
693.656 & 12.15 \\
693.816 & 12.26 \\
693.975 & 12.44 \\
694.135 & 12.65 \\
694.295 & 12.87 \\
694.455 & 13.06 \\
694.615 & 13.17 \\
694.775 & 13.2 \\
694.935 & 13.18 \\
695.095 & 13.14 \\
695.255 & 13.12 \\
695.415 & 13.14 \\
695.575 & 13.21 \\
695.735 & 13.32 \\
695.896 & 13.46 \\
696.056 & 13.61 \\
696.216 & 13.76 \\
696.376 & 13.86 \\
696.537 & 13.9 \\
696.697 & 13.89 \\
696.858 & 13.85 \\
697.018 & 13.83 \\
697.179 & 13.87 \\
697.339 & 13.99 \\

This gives 0.04 nm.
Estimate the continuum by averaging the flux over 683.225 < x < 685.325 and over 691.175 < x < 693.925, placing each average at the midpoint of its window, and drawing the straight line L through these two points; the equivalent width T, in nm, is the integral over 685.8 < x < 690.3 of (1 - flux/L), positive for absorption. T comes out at 0.332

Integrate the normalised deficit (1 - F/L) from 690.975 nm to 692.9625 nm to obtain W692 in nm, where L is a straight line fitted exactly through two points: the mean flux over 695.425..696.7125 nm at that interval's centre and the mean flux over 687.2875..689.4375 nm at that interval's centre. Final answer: 0.14 nm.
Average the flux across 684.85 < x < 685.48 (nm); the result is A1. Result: 8.19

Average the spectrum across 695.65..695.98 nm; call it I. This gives 13.4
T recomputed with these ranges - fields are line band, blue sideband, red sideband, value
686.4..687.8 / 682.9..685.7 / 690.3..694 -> 0.09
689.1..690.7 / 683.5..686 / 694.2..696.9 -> 0.17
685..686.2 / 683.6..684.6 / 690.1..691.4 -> 0.14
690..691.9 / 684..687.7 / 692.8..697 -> 0.17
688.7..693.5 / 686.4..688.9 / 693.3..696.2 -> 0.26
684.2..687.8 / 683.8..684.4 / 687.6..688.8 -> 0.22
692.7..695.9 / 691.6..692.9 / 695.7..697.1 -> -0.13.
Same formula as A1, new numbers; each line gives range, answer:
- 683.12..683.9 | 8.63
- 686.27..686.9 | 8.27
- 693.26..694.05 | 12.2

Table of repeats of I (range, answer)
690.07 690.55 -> 9.77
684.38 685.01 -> 8.67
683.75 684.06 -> 8.95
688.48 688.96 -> 9.13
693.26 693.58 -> 12.1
